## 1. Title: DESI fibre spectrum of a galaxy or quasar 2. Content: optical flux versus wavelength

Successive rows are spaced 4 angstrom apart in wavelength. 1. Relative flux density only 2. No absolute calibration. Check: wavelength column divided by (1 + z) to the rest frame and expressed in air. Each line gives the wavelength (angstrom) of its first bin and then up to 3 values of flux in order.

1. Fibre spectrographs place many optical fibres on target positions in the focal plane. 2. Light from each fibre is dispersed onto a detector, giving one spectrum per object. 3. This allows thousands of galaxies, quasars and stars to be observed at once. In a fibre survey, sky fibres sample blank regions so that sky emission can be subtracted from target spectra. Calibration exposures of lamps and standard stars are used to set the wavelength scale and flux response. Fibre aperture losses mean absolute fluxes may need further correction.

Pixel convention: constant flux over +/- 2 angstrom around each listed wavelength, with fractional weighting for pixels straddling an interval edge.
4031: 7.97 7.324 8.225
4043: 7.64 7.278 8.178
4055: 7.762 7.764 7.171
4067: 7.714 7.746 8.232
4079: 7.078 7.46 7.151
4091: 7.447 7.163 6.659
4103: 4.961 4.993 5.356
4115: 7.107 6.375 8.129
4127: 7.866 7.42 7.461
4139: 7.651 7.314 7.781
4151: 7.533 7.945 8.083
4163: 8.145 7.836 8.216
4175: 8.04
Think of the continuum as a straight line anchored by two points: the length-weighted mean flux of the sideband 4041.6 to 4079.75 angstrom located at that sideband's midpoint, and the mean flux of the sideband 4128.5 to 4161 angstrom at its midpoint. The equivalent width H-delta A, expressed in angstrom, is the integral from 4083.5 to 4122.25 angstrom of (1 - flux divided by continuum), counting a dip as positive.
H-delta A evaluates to 6.1 angstrom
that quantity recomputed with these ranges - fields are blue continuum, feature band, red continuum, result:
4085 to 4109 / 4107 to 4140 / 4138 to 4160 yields 0.3 angstrom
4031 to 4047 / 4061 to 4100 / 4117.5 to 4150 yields 1.1 angstrom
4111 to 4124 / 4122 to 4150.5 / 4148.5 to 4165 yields -1.1 angstrom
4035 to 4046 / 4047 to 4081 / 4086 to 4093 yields -0.6 angstrom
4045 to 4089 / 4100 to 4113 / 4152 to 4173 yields 4.3 angstrom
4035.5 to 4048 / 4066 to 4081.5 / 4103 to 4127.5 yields -1.2 angstrom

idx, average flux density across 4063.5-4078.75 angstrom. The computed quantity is 7.73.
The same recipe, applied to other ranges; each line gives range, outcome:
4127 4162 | 7.68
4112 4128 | 7.21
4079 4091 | 7.29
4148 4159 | 7.81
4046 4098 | 7.54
